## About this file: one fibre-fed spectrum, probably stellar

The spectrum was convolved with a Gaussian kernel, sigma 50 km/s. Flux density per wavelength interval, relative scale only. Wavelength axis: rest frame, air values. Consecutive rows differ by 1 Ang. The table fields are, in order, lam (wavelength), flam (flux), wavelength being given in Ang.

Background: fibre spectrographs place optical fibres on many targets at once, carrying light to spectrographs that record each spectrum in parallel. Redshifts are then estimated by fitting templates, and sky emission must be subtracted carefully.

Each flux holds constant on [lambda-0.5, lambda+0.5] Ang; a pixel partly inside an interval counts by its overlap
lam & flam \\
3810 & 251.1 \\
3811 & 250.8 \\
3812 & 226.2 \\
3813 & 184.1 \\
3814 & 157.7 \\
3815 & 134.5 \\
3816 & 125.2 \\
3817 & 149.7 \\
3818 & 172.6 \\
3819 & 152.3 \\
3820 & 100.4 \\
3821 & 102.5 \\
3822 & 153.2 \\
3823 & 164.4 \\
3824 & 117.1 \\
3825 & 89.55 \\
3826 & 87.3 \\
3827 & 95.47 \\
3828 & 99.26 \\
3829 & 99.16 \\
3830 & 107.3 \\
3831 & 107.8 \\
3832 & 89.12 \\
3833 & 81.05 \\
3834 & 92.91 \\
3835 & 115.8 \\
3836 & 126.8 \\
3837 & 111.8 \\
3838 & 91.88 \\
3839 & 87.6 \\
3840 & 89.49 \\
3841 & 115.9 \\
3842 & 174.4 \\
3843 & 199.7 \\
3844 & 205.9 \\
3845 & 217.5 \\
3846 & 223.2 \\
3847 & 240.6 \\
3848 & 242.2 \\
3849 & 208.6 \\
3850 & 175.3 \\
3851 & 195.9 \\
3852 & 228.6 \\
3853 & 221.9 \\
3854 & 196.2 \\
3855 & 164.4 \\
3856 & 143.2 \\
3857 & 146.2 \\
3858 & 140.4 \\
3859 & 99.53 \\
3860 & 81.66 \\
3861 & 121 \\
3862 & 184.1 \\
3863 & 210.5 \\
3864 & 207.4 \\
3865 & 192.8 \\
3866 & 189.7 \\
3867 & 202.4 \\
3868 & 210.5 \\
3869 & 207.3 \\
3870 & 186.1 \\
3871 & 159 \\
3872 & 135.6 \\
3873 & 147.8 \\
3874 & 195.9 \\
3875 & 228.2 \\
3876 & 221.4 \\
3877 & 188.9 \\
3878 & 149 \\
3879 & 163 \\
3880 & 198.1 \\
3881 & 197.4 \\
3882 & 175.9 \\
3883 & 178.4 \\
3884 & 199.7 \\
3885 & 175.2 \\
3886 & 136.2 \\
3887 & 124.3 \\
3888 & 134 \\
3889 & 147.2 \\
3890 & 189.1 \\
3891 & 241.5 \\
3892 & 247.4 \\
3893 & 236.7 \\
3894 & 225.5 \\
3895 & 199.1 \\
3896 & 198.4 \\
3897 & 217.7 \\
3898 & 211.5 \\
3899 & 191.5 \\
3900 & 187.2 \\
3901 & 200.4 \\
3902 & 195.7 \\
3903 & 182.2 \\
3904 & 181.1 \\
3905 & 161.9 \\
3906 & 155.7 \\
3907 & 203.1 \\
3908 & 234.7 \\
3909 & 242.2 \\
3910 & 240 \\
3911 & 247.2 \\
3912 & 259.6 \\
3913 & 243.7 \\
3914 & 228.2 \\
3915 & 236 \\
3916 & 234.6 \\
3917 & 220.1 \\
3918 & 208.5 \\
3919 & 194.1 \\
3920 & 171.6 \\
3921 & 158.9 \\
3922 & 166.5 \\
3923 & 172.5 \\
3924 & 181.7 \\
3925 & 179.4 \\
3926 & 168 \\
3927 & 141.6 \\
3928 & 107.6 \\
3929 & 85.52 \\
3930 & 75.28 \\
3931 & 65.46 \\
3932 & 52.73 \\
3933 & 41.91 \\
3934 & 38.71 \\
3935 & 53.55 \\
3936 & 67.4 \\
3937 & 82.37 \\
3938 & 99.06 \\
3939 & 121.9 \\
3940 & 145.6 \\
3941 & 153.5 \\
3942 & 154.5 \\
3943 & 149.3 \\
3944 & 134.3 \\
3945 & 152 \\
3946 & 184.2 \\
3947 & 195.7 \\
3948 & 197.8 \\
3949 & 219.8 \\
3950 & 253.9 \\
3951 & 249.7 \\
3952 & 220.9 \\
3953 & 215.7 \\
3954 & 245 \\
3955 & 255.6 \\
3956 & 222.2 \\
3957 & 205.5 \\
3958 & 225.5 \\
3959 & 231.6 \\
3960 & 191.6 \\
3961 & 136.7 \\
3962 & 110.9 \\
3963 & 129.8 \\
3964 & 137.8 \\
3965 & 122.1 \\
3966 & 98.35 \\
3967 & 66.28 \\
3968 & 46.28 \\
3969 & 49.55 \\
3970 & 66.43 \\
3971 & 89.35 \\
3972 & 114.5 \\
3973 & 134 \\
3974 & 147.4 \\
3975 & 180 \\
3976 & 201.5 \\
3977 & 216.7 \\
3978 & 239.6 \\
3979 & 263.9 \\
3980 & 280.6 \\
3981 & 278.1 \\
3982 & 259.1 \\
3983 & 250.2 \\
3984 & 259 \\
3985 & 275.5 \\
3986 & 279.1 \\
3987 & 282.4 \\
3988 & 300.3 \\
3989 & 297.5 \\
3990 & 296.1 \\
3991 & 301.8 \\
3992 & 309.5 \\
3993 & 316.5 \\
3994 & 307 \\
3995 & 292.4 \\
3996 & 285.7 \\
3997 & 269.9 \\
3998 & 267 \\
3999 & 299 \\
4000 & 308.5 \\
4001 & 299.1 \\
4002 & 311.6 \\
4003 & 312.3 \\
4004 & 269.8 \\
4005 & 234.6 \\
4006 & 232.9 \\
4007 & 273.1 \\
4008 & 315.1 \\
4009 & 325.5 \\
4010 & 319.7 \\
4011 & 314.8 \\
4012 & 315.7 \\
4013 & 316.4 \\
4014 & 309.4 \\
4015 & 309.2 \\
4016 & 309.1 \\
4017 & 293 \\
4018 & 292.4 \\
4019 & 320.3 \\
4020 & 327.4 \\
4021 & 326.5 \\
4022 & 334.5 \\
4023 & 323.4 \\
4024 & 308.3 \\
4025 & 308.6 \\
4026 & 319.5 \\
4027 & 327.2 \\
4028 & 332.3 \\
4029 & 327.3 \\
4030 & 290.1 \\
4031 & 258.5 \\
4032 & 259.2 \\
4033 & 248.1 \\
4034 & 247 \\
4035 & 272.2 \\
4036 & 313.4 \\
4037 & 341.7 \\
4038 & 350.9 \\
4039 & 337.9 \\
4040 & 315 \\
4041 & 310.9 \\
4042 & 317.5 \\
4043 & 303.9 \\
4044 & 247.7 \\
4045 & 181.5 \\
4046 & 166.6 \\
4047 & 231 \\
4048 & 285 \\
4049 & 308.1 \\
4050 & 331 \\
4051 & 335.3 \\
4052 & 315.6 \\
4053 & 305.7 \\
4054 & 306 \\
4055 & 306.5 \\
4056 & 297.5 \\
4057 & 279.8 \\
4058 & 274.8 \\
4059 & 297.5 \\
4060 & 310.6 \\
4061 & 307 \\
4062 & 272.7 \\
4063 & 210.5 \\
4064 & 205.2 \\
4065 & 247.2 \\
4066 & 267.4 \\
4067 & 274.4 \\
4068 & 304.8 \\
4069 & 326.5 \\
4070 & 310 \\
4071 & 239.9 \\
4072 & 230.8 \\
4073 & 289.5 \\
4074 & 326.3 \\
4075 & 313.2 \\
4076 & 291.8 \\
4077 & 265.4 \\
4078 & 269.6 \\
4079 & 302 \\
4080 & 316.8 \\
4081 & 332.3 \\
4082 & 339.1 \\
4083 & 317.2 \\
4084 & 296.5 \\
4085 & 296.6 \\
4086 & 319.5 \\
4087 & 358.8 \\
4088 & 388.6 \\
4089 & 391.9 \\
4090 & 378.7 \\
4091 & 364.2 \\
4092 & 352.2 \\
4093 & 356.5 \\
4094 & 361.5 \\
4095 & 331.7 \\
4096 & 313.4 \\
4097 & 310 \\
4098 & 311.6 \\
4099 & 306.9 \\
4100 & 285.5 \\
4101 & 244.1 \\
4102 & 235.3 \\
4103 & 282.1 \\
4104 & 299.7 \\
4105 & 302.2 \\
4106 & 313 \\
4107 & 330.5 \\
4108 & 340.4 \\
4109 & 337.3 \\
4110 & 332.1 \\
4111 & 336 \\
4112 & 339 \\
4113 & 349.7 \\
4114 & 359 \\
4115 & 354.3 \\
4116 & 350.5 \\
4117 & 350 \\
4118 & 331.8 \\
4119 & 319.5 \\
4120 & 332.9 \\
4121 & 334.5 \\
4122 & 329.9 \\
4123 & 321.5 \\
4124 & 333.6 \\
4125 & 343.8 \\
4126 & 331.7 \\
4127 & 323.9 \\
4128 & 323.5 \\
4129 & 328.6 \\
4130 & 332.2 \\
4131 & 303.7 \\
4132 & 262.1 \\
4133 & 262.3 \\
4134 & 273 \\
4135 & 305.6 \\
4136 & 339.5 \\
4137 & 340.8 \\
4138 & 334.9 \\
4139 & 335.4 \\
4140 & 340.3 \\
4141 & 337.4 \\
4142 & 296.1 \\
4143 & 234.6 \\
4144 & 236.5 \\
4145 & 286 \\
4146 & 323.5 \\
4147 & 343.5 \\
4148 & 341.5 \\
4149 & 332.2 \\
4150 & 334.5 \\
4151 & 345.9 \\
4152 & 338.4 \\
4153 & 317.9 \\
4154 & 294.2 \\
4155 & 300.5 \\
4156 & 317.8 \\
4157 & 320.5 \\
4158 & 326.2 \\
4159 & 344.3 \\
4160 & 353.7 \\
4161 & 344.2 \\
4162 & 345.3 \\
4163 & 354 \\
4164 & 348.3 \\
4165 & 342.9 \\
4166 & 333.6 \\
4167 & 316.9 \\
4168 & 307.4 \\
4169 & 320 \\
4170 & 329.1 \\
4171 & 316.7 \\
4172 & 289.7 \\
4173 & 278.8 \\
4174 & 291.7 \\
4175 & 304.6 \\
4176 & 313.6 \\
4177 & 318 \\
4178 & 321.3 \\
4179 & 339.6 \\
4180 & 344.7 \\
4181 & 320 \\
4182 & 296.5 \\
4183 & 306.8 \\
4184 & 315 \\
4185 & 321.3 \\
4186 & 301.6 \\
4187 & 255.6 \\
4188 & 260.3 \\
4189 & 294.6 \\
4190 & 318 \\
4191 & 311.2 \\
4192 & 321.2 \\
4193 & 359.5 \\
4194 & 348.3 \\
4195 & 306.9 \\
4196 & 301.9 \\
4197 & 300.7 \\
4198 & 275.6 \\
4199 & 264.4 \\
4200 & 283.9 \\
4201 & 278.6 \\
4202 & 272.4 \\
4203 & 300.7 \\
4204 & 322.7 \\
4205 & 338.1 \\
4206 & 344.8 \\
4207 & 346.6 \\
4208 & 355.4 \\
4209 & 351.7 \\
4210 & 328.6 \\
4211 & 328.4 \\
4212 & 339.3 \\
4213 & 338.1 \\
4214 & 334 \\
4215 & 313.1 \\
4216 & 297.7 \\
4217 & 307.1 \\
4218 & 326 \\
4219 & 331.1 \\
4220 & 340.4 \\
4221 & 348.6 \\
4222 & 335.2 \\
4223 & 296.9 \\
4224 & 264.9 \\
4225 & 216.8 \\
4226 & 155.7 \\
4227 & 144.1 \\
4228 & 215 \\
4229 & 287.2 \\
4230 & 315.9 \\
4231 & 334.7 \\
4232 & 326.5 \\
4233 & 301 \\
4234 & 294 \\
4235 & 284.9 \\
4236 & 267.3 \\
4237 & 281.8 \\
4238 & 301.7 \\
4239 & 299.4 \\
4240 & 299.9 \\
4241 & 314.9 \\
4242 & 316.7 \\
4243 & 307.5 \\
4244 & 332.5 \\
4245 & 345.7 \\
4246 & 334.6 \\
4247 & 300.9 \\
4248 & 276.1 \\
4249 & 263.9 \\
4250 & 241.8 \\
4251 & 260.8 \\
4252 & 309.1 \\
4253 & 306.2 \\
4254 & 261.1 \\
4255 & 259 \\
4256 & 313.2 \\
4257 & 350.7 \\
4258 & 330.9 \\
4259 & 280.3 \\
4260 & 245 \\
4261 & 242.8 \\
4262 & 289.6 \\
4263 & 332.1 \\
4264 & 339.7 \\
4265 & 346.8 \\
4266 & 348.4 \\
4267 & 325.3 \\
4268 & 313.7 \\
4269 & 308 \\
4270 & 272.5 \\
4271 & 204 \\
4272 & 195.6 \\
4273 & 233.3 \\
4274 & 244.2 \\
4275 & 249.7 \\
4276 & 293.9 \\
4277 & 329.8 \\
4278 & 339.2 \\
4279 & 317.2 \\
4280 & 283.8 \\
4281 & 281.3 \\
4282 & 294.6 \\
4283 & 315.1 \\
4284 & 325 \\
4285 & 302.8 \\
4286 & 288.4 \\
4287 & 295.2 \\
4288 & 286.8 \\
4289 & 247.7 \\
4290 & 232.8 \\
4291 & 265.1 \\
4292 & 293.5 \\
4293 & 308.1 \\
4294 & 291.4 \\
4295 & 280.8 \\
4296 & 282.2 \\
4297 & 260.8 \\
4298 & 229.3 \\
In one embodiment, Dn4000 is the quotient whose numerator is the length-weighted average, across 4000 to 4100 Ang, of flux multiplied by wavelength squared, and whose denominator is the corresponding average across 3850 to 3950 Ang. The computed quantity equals 1.9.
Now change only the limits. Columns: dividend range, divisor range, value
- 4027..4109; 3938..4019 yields 1.37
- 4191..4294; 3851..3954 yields 2.00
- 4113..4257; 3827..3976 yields 2.16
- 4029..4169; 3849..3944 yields 1.99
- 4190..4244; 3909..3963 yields 2.05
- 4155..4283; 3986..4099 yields 1.10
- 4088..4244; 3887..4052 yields 1.53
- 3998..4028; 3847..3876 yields 1.82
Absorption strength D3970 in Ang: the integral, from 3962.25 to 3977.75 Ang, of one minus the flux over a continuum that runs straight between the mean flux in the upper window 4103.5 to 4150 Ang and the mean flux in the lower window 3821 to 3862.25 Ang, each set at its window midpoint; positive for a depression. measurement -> 7.10 Ang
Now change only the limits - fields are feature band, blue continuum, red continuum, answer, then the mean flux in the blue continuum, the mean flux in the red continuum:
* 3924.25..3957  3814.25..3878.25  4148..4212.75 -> 8.6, 155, 318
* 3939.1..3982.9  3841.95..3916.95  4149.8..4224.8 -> 9.6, 193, 318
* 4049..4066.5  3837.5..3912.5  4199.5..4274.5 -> -3.3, 185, 297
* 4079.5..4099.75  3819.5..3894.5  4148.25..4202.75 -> -4.7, 162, 315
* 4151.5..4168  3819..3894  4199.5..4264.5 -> -3.4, 161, 300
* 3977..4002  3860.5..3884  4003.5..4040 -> -0.5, 185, 303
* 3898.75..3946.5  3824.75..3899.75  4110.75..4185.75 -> 8.8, 167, 322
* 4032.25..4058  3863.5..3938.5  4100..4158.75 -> -2.3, 176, 318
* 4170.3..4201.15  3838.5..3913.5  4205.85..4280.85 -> -2.8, 187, 297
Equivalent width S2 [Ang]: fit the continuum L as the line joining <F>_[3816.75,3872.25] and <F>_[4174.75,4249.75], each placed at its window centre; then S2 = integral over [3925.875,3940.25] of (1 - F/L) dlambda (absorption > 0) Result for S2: 7.8 Ang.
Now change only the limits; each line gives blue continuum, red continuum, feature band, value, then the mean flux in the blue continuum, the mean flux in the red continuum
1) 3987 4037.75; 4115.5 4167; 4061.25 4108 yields 1.28 Ang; 300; 323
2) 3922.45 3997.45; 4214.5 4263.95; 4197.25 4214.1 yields -2.30 Ang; 182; 292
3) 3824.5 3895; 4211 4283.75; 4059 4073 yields -2.28 Ang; 165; 294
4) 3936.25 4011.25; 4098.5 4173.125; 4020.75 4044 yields -4.80 Ang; 216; 320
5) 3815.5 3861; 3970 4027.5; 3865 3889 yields -0.52 Ang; 143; 276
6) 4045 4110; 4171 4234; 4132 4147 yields -0.01 Ang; 301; 305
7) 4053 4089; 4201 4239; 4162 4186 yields -1.51 Ang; 296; 302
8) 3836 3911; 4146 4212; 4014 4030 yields -4.33 Ang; 183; 319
